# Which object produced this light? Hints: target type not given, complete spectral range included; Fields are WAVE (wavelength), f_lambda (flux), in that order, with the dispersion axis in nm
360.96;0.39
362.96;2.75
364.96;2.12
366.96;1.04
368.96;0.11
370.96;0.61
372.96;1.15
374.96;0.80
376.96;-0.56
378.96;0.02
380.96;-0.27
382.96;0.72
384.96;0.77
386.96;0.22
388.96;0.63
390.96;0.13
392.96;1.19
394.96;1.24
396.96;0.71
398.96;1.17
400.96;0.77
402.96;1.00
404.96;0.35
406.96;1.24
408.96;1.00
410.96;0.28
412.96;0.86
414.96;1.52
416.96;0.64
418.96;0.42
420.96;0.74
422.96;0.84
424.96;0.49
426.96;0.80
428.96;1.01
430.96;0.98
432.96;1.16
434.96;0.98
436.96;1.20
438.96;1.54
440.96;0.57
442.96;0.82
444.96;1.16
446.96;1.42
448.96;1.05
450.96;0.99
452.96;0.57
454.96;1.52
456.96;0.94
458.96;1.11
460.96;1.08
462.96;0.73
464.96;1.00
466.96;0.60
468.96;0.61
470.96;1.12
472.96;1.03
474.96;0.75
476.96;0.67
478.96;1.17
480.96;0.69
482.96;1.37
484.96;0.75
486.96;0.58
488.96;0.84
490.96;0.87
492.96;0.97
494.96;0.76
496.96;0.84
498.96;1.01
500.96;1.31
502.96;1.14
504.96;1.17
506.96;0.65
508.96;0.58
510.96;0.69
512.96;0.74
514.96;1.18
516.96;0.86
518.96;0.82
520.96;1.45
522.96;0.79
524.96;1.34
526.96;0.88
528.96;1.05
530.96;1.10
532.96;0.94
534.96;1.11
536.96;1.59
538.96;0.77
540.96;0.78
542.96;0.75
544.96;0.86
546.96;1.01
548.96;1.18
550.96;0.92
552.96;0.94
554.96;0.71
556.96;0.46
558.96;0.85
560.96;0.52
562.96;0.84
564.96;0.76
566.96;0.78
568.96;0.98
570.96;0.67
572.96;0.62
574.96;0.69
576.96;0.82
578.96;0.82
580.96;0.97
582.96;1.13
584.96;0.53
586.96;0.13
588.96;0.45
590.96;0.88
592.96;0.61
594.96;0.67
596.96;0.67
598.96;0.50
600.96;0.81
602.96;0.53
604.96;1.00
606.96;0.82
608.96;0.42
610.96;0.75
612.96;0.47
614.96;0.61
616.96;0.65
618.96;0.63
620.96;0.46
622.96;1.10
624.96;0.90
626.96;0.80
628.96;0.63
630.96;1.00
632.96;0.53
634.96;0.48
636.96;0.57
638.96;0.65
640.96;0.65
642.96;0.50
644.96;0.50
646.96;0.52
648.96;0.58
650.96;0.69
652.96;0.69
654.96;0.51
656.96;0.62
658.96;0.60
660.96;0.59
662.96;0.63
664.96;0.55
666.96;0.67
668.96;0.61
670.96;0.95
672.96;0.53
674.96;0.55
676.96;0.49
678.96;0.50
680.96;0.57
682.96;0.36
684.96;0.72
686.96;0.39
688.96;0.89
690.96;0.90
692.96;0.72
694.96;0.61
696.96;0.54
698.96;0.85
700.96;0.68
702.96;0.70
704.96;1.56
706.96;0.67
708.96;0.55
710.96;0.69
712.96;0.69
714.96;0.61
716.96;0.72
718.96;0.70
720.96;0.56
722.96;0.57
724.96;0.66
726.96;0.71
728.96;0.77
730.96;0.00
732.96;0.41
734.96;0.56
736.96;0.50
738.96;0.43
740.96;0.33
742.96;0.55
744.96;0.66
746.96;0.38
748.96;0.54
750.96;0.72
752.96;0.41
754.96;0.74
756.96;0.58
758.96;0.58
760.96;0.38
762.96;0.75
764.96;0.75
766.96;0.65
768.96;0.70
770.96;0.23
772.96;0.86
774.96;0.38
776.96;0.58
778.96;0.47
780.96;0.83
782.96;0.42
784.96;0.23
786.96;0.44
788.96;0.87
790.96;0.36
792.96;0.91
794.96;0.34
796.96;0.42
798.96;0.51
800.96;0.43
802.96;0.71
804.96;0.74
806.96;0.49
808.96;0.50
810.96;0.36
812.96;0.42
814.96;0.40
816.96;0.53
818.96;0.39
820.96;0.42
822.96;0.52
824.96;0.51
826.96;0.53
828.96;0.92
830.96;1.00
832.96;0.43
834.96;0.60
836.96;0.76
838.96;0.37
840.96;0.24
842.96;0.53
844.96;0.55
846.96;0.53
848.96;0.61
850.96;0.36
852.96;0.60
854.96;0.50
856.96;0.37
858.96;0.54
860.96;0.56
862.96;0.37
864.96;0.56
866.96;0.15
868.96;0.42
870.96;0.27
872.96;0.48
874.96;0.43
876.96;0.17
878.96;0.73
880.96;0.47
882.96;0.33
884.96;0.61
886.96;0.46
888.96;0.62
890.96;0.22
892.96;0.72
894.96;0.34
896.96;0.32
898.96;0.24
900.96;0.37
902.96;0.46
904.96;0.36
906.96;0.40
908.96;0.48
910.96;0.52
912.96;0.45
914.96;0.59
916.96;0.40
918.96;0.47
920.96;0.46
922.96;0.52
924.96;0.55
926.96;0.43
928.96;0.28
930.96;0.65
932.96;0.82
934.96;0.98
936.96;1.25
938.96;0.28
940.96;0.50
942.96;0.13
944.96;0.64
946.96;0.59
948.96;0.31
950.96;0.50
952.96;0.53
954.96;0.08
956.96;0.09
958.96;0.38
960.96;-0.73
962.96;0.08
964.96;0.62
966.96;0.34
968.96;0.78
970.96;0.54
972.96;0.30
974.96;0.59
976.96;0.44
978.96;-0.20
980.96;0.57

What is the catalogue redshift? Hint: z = 0.07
